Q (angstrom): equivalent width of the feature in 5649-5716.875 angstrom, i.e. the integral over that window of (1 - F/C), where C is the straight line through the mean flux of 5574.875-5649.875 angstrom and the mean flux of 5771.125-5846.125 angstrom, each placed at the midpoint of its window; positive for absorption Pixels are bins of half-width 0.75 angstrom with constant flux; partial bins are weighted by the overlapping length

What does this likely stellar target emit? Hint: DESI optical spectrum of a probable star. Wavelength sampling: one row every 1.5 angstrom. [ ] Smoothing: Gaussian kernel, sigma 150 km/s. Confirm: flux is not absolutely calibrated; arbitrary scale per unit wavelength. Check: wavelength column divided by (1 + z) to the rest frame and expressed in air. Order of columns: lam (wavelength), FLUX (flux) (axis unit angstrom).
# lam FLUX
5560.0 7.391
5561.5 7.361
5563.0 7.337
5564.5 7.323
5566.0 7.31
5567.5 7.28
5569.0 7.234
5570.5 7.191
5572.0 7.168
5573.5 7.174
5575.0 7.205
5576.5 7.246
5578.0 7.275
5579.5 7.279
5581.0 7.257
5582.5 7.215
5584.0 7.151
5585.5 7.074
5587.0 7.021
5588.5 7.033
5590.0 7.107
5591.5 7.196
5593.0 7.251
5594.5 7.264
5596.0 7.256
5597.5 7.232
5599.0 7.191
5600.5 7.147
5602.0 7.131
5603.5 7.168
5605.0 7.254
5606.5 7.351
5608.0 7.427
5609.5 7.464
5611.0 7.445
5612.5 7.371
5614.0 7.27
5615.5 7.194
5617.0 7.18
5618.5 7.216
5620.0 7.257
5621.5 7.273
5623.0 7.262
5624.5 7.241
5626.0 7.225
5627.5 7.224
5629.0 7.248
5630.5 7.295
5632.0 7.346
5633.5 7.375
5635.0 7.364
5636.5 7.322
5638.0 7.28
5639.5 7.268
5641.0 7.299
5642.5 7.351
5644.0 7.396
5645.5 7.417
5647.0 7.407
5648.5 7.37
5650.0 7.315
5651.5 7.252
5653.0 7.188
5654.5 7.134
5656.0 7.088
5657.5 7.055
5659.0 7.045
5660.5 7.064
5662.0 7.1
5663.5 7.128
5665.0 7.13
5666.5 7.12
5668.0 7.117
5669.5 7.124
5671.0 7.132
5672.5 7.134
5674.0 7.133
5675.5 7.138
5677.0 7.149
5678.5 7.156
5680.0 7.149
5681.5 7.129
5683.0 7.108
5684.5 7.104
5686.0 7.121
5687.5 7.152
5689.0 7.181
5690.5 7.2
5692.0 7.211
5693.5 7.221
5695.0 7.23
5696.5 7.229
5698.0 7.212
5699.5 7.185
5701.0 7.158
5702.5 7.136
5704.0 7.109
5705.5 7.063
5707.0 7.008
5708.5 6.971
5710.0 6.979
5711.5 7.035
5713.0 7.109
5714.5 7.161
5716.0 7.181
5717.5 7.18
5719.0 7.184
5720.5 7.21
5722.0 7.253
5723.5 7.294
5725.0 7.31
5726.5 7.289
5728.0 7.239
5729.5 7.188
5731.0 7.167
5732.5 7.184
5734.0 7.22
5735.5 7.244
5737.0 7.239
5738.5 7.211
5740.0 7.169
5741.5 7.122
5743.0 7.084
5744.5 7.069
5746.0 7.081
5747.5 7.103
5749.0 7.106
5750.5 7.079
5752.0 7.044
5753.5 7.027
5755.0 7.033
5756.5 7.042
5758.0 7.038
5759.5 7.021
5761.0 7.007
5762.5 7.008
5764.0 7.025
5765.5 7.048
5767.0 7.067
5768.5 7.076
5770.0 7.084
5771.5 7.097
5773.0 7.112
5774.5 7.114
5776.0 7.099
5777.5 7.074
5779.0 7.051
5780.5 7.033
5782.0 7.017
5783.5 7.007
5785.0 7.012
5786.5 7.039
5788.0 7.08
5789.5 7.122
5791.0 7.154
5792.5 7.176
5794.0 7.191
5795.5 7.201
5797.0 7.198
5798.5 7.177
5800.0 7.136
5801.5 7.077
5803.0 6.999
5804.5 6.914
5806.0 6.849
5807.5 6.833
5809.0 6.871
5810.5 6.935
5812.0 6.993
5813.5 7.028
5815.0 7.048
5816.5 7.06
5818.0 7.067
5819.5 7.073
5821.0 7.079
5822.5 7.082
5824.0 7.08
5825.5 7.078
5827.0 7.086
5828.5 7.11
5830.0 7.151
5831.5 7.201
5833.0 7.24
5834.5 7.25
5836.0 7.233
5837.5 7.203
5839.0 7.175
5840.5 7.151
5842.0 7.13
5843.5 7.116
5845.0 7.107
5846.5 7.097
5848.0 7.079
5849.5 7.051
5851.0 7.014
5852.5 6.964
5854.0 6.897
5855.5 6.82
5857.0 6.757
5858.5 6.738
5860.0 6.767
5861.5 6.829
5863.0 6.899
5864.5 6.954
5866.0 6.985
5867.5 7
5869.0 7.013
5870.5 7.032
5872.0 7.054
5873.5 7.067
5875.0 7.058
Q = 0.6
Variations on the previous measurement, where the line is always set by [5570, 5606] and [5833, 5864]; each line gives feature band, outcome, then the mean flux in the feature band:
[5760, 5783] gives 0.0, 7.06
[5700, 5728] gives -0.2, 7.15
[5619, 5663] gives -0.6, 7.26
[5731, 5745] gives -0.2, 7.17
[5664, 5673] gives 0.0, 7.13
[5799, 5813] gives 0.2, 6.96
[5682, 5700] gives -0.1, 7.18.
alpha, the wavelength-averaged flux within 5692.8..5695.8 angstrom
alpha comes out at 7.23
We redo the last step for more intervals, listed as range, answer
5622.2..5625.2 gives 7.25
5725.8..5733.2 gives 7.21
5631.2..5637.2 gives 7.35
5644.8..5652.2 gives 7.35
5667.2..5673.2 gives 7.13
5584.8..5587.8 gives 7.05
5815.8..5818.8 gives 7.06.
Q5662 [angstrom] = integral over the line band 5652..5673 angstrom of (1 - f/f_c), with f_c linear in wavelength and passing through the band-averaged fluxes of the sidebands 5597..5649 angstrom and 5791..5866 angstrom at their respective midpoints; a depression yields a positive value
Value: 0.4 angstrom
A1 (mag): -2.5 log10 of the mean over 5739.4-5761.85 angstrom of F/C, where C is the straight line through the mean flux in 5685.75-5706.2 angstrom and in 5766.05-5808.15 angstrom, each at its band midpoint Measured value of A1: 0.01 mag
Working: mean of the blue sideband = 7.17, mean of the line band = 7.07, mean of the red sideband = 7.07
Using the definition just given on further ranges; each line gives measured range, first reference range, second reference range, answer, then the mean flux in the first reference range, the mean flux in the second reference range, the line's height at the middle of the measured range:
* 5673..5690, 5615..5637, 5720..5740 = 0.02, 7.27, 7.23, 7.25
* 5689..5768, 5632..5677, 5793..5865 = 0.00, 7.22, 7.04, 7.14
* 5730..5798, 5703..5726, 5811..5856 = 0.00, 7.14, 7.09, 7.12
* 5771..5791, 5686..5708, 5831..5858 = 0.01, 7.16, 7.08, 7.11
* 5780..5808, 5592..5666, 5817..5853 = 0.01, 7.26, 7.12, 7.15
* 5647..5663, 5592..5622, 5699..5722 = 0.00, 7.27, 7.12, 7.2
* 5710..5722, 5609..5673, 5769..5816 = 0.00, 7.24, 7.06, 7.15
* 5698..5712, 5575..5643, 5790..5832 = 0.01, 7.25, 7.07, 7.16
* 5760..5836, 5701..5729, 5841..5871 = 0.00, 7.15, 6.96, 7.04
